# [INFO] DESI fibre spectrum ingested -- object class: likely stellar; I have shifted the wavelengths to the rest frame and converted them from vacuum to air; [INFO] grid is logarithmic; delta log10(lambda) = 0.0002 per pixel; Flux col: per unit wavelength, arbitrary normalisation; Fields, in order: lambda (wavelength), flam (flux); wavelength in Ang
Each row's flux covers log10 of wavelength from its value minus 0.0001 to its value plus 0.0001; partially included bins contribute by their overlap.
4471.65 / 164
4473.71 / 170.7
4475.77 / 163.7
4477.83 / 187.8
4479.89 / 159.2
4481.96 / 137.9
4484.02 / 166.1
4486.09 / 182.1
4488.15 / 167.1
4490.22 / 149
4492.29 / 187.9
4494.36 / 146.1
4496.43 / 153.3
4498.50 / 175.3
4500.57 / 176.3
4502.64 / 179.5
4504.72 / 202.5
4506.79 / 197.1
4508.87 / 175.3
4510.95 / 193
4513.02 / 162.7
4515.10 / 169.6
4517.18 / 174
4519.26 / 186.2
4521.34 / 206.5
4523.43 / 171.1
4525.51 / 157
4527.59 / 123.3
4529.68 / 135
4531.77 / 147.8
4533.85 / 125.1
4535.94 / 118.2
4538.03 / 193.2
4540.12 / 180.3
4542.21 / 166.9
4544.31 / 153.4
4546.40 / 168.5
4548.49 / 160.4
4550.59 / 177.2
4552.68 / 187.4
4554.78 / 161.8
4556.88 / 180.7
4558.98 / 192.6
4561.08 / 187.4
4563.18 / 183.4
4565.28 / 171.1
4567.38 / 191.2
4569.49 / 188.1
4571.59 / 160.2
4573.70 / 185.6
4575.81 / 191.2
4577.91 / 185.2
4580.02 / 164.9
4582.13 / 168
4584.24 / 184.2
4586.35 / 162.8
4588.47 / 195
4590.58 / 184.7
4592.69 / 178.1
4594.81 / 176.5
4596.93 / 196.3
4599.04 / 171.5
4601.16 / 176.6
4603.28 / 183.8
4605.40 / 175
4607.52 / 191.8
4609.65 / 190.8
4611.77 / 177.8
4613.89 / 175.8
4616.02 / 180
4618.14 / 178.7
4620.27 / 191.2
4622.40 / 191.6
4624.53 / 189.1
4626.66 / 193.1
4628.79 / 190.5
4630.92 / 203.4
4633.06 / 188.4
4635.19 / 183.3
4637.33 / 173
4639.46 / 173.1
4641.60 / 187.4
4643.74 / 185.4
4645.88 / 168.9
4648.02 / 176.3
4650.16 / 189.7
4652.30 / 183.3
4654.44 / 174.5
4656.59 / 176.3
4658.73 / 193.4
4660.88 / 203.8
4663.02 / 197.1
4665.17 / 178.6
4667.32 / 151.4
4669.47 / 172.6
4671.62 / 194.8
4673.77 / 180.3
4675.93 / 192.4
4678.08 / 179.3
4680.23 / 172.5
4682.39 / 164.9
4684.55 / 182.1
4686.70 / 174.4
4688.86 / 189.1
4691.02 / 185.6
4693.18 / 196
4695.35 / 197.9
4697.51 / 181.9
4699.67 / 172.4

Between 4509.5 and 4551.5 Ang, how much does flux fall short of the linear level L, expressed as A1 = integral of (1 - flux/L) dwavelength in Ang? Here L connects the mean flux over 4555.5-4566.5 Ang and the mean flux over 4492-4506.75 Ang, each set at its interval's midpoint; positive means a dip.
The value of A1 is 3.6 Ang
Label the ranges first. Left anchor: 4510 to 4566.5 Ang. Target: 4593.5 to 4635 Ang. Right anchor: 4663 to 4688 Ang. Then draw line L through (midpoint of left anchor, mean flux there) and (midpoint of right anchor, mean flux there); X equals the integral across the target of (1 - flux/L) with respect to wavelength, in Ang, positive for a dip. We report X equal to -2.9 Ang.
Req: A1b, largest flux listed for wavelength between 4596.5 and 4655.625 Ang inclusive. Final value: 203.4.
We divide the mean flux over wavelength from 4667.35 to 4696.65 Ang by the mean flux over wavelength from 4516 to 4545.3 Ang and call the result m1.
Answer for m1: 1.1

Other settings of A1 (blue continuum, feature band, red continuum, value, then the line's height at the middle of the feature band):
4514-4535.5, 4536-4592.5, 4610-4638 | -2.5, 169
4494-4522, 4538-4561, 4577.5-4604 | 0.6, 179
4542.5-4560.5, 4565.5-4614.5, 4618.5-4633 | 0.6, 183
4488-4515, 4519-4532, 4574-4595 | 1.1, 176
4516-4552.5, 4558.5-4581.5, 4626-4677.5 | -1.7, 169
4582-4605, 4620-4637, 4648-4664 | -0.6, 184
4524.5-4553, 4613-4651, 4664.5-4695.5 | -2.7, 172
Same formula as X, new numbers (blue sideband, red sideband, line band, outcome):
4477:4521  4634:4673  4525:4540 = 2.6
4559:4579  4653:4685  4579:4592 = 0.4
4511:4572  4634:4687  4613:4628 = -0.8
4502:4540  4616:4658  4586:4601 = -0.3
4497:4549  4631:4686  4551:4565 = -0.8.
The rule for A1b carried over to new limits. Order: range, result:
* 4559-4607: 196.3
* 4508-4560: 206.5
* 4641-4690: 203.8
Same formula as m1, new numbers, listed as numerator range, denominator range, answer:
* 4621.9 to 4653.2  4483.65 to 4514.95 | 1.06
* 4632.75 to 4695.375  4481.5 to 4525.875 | 1.04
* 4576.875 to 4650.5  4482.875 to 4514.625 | 1.05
